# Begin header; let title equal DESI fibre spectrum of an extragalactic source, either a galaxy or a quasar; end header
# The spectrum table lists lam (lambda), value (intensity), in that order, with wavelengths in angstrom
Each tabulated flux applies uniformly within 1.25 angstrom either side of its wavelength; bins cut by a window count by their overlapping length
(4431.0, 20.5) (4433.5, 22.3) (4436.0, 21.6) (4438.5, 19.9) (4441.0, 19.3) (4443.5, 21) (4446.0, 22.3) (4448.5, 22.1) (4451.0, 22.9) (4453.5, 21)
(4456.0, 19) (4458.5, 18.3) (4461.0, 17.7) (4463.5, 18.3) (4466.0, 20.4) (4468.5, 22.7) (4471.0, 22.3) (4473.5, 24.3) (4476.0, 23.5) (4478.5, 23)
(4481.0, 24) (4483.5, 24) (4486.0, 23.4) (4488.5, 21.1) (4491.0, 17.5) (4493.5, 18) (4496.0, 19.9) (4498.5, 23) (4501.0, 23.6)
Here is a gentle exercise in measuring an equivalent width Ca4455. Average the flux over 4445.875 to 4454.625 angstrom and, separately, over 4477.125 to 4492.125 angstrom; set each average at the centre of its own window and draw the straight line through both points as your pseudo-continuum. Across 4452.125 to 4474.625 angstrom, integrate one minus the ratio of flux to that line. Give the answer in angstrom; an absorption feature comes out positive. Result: 1.71 angstrom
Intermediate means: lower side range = 22.1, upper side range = 22.2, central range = 20.4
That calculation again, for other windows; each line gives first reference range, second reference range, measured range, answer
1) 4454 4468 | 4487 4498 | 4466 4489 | -4.5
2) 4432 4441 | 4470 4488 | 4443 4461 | 0.9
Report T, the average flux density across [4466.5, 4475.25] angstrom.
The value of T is 22.9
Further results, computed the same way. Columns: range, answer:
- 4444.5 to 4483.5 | 21.5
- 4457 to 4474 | 20.4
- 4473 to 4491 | 22.9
